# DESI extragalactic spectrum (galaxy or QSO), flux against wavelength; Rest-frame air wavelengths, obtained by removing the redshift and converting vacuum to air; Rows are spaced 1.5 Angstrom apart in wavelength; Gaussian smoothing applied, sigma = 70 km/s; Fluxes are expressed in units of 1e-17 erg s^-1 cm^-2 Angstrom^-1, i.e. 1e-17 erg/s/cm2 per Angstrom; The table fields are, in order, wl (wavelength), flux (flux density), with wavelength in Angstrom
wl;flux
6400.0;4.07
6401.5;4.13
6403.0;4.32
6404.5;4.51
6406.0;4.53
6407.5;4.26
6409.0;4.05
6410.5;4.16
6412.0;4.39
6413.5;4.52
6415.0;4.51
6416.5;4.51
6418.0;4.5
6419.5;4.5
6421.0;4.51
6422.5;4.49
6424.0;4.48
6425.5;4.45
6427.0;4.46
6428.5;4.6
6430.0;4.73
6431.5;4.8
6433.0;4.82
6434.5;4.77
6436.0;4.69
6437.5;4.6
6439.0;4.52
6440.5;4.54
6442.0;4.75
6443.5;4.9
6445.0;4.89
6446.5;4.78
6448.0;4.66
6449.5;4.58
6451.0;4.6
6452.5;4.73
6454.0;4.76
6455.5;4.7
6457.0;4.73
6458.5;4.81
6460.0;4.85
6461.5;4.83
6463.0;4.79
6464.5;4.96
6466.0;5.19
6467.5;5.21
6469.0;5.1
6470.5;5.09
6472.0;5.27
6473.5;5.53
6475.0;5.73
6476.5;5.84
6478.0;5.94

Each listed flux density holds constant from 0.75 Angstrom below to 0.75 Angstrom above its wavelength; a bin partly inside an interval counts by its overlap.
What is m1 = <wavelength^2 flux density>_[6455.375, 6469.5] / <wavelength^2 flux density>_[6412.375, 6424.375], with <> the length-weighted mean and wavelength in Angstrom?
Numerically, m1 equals 1.1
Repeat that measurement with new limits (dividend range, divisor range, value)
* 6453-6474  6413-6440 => 1.10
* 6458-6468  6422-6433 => 1.09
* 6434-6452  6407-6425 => 1.07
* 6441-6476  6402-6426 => 1.13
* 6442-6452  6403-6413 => 1.11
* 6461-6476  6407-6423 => 1.20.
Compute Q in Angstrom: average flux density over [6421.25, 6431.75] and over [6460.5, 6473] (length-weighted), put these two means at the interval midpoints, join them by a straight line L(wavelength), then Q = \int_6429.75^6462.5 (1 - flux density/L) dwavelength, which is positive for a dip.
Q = 0.5 Angstrom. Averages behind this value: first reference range 4.56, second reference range 5.06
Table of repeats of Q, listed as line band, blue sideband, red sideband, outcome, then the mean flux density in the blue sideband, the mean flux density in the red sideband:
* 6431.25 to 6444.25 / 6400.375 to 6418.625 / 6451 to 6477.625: 0.04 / 4.36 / 5.07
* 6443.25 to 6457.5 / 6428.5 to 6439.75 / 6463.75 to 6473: 0.53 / 4.7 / 5.15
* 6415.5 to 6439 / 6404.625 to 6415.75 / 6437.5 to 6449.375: -0.29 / 4.35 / 4.71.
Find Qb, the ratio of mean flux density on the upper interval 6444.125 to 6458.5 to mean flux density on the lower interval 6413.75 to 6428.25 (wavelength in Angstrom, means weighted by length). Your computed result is 1.05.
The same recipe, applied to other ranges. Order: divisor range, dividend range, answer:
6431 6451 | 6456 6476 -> 1.08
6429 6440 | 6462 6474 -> 1.09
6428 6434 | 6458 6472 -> 1.05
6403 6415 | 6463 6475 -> 1.19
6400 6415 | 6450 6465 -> 1.11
